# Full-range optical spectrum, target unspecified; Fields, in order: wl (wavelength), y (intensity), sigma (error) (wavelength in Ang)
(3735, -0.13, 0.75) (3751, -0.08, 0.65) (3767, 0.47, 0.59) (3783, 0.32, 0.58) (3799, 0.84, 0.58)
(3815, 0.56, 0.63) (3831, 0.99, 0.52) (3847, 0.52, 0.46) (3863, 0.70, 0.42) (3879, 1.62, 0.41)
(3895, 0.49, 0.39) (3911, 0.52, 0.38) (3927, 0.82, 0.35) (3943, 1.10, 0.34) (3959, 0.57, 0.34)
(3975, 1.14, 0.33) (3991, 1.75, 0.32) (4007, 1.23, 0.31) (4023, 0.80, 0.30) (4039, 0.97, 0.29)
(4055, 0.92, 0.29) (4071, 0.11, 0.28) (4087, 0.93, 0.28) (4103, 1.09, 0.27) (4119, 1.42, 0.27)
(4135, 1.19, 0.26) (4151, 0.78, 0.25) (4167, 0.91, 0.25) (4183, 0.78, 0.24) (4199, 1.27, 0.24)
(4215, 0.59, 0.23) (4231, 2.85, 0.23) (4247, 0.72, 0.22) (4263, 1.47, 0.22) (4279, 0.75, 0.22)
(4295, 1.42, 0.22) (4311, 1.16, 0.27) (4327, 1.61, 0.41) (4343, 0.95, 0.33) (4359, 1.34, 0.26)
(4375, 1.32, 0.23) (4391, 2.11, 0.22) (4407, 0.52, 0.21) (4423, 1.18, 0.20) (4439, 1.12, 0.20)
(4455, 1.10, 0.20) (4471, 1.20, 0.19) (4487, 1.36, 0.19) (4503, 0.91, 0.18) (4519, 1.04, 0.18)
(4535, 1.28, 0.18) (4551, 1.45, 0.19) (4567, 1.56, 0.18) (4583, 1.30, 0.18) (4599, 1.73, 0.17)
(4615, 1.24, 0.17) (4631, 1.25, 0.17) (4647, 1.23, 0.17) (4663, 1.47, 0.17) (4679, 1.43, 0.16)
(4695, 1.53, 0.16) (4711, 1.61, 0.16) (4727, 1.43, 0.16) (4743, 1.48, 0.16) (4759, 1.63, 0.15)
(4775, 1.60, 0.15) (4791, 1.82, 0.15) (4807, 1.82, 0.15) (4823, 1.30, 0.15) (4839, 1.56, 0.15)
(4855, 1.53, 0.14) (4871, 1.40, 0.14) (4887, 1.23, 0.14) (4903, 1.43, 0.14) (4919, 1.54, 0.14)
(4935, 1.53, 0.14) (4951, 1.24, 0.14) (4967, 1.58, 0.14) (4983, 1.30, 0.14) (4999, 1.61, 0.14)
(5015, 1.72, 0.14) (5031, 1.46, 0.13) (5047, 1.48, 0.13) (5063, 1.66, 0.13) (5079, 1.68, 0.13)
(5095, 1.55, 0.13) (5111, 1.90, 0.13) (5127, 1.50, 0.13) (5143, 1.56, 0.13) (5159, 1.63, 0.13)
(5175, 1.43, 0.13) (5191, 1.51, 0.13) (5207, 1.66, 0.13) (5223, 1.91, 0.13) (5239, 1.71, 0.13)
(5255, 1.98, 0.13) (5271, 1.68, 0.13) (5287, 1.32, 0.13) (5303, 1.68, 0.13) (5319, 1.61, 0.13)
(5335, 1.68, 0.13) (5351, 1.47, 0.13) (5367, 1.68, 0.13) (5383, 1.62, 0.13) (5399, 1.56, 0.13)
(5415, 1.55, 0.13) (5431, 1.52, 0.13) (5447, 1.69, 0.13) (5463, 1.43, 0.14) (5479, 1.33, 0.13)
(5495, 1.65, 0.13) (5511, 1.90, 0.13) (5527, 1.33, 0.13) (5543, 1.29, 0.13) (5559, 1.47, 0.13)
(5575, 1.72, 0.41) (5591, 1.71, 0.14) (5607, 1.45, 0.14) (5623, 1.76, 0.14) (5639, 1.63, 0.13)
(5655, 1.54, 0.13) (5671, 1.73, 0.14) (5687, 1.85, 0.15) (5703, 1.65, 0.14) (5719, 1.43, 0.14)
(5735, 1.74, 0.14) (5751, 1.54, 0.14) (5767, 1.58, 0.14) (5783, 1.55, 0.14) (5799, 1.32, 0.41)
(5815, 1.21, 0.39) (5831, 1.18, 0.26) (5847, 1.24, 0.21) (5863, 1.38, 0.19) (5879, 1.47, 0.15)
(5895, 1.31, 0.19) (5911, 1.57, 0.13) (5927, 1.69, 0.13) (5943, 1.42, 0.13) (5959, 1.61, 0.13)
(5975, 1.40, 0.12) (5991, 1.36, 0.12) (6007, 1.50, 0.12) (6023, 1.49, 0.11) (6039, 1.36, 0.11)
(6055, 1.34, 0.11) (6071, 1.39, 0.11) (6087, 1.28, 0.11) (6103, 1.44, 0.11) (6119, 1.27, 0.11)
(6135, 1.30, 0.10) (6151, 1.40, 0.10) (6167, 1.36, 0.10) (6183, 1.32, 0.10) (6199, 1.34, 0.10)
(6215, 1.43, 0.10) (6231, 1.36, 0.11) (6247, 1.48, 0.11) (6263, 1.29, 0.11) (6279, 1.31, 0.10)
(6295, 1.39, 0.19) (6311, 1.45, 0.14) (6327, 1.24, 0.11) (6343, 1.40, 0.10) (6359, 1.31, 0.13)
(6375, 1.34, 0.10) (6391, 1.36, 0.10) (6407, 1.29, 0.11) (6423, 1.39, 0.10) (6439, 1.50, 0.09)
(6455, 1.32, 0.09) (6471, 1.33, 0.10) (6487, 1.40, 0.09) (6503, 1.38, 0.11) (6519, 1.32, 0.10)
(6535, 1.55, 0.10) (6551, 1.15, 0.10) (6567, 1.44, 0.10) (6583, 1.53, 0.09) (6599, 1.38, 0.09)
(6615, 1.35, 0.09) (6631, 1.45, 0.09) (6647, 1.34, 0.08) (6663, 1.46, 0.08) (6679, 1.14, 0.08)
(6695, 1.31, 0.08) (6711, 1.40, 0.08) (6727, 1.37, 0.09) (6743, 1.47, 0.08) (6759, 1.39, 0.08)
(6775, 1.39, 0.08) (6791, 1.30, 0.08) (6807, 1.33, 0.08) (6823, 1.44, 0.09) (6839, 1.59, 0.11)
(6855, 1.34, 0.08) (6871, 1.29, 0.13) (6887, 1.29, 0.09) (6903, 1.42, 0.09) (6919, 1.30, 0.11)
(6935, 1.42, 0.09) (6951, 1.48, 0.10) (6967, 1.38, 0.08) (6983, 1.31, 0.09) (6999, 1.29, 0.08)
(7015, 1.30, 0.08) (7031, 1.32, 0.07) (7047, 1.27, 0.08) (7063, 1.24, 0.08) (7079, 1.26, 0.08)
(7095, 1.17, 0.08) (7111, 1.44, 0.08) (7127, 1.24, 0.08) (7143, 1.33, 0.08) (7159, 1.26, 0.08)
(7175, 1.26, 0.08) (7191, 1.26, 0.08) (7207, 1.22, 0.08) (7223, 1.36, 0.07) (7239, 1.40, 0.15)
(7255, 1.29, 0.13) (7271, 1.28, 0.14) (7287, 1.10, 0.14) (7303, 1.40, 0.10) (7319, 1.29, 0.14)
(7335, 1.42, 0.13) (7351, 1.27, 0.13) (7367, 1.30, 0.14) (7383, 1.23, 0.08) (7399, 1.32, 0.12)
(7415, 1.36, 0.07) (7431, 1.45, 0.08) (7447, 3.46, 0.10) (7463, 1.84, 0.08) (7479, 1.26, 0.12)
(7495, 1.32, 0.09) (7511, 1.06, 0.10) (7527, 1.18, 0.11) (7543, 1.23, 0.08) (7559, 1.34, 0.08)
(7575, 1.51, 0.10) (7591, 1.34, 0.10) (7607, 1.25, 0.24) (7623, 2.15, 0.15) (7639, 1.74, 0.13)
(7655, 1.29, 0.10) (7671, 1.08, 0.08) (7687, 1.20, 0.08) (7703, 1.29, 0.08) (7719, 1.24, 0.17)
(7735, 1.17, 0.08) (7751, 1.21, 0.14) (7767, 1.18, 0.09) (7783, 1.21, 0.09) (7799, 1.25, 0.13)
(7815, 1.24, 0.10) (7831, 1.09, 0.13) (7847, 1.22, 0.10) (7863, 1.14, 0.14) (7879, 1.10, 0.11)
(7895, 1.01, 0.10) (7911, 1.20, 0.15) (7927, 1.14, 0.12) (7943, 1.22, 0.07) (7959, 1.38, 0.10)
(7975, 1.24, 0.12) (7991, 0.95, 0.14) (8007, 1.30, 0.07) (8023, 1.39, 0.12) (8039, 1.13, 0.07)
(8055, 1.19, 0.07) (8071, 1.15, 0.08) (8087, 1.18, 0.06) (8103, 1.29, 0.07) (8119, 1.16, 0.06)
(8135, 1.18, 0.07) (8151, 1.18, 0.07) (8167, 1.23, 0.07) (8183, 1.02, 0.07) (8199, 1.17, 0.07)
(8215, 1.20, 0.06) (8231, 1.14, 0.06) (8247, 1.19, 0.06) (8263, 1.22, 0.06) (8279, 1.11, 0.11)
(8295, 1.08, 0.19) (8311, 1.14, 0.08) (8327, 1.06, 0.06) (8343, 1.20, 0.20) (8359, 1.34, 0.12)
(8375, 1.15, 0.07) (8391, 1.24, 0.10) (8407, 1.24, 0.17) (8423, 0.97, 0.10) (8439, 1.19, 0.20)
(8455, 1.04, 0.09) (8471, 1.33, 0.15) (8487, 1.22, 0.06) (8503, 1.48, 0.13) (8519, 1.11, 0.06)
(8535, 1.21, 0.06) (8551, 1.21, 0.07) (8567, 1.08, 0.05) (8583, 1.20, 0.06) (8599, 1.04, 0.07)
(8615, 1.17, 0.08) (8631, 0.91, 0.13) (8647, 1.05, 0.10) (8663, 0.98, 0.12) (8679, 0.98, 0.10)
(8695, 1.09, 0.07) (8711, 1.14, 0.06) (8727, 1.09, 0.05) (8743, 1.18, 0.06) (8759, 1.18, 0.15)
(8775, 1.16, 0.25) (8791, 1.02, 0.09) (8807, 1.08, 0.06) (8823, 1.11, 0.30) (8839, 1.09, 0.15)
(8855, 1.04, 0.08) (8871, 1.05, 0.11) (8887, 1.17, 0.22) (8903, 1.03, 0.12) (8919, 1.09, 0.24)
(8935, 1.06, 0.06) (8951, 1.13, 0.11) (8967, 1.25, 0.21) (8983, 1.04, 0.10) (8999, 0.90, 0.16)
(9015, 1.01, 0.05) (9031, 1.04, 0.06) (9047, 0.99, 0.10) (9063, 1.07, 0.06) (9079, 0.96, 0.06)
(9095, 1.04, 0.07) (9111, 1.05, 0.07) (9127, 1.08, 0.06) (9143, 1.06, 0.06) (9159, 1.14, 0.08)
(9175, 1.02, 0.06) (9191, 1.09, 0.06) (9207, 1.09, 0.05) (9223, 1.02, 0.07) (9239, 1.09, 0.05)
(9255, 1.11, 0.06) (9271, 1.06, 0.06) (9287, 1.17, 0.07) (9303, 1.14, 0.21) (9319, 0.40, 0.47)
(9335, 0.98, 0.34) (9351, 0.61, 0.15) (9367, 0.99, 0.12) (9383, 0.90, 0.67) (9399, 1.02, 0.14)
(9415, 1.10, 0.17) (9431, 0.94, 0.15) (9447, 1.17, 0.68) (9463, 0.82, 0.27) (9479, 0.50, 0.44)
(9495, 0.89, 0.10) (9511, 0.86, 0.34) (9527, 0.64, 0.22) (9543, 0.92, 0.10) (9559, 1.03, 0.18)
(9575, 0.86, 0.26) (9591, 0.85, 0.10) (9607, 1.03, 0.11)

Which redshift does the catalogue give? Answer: 0.134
